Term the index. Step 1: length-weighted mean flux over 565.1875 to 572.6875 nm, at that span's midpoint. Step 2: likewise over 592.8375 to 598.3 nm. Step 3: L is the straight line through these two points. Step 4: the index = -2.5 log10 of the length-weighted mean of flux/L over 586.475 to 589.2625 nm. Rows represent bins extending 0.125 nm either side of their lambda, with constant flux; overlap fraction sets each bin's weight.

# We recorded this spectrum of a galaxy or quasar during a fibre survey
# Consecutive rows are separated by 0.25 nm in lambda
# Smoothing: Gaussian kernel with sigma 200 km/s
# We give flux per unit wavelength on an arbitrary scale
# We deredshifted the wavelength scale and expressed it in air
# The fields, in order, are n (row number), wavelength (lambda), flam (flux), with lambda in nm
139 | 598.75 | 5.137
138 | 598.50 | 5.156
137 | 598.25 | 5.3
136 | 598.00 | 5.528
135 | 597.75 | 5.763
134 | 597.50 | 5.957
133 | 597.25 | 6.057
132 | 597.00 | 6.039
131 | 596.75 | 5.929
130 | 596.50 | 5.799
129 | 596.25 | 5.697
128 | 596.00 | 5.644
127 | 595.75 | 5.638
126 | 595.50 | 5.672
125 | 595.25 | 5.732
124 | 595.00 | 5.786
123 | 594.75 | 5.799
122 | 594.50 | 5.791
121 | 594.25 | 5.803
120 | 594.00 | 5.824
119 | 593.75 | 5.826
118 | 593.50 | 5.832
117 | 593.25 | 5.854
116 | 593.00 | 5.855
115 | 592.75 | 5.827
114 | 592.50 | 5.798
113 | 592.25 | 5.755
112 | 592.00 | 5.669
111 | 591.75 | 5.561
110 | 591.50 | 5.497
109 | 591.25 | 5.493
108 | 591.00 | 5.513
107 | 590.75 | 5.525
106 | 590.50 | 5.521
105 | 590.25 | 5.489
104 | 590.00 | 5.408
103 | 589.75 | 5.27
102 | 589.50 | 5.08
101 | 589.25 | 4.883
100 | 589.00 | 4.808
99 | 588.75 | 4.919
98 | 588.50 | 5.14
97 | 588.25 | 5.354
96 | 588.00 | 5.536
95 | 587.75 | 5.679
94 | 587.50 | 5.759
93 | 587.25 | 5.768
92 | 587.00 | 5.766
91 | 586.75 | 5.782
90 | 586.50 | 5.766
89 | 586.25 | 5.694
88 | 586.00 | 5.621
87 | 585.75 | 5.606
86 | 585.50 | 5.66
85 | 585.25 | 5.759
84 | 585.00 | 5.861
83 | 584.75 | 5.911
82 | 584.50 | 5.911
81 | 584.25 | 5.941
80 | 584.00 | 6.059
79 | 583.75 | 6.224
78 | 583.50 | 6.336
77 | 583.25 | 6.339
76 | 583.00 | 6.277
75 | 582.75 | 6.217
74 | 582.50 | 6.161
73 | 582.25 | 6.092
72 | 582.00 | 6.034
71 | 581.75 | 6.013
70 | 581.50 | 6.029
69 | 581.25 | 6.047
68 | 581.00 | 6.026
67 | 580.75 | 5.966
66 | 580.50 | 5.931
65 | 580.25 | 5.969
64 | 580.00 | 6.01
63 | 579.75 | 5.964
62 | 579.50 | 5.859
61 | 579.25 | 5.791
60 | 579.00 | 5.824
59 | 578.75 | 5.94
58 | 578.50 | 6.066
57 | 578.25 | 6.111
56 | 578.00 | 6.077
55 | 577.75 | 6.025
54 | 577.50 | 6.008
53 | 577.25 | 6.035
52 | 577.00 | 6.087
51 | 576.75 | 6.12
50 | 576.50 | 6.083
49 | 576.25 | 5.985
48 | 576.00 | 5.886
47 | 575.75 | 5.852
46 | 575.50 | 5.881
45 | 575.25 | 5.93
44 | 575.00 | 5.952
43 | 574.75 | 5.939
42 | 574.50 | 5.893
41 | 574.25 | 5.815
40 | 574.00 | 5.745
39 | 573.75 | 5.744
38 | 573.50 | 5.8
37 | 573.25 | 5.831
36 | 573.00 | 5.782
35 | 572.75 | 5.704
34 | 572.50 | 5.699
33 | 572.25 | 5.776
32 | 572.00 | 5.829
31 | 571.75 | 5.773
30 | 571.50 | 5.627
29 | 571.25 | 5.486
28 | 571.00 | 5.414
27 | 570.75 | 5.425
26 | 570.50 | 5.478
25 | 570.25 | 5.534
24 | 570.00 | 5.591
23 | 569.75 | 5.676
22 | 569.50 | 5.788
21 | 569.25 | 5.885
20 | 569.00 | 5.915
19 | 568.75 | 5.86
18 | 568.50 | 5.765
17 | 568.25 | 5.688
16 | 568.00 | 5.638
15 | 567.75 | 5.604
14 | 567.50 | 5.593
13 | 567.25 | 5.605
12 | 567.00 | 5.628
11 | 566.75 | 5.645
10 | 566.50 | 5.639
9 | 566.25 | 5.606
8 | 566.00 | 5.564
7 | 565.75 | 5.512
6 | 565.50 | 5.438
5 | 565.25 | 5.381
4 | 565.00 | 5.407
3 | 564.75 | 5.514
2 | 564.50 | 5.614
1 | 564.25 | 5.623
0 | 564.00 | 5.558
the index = 0.06 mag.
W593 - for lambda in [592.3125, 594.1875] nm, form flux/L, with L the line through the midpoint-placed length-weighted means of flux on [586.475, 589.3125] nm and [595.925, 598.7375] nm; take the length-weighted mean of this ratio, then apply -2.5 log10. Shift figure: -0.05 mag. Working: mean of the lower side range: 5.43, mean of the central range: 5.83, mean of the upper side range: 5.69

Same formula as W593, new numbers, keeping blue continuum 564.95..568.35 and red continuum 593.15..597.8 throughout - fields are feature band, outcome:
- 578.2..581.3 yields -0.051 mag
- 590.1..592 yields 0.049 mag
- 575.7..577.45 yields -0.067 mag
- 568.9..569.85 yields -0.043 mag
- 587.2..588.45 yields 0.032 mag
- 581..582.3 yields -0.063 mag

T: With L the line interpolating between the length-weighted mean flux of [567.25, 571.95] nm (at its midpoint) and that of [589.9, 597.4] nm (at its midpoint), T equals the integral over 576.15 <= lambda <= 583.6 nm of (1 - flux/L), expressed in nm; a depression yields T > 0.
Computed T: -0.48 nm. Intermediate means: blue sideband 5.65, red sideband 5.72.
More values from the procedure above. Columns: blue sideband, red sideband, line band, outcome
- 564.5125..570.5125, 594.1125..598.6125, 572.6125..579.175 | -0.31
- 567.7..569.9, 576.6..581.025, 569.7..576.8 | 0.12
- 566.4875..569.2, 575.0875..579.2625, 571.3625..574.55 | 0.05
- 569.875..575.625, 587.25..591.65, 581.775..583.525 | -0.22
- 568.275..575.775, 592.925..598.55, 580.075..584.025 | -0.25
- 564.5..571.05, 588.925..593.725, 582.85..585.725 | -0.24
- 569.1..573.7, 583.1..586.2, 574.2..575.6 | -0.04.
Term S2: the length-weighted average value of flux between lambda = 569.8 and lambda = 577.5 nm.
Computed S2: 5.79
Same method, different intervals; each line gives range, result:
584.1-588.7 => 5.68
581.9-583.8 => 6.21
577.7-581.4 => 5.97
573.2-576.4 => 5.87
